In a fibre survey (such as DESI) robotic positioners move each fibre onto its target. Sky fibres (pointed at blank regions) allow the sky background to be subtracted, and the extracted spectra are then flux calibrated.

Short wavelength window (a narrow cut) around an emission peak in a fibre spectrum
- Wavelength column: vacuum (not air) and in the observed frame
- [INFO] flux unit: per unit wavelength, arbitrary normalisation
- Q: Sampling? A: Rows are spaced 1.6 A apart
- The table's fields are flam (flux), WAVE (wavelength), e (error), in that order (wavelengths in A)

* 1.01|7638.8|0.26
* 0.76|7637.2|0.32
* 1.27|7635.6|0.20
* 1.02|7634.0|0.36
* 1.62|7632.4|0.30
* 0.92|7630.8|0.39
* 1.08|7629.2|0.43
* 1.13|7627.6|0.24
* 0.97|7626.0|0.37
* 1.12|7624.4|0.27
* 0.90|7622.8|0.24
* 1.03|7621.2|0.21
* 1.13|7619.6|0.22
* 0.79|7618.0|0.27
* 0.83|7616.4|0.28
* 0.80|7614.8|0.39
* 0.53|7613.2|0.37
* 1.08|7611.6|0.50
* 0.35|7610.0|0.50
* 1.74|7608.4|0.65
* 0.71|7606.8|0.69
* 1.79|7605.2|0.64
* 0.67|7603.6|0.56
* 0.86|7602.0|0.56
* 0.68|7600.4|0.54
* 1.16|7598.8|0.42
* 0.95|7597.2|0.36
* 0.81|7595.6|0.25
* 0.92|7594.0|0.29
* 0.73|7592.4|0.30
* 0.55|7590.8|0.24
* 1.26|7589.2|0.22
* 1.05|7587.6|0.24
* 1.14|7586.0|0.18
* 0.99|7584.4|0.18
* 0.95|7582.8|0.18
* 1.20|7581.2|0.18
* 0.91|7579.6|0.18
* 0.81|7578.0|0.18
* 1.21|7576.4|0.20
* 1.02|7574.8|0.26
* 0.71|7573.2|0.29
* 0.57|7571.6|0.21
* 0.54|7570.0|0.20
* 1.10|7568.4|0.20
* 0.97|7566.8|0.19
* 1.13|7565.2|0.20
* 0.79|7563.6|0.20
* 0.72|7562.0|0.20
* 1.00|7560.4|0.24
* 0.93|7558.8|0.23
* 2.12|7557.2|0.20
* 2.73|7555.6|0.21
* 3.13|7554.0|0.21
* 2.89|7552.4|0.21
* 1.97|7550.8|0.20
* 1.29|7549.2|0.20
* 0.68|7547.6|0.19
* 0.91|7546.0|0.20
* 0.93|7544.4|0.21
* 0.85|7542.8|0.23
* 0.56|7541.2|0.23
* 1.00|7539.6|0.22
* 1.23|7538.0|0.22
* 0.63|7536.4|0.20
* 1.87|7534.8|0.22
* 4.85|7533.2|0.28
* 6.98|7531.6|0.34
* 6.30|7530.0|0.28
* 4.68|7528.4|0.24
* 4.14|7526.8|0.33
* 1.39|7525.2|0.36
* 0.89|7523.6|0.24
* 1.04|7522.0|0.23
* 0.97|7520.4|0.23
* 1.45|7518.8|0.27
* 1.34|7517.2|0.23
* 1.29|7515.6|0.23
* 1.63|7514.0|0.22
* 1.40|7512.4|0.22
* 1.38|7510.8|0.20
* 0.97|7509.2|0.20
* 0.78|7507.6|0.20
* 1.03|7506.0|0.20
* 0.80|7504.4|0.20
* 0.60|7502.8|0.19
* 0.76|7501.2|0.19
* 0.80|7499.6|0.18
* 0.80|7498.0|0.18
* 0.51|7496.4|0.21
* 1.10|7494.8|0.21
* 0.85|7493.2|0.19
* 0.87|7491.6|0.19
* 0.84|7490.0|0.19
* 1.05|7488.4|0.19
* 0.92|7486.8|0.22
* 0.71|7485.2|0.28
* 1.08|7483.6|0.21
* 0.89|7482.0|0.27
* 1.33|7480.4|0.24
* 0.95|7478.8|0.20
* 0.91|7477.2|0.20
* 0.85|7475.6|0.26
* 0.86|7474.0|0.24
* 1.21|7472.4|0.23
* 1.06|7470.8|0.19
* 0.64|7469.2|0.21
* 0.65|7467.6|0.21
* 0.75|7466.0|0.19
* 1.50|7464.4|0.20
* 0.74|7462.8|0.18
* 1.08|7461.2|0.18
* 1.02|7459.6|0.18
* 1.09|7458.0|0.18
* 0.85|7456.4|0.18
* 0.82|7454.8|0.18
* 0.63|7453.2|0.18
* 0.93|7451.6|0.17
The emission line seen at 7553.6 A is [N II]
